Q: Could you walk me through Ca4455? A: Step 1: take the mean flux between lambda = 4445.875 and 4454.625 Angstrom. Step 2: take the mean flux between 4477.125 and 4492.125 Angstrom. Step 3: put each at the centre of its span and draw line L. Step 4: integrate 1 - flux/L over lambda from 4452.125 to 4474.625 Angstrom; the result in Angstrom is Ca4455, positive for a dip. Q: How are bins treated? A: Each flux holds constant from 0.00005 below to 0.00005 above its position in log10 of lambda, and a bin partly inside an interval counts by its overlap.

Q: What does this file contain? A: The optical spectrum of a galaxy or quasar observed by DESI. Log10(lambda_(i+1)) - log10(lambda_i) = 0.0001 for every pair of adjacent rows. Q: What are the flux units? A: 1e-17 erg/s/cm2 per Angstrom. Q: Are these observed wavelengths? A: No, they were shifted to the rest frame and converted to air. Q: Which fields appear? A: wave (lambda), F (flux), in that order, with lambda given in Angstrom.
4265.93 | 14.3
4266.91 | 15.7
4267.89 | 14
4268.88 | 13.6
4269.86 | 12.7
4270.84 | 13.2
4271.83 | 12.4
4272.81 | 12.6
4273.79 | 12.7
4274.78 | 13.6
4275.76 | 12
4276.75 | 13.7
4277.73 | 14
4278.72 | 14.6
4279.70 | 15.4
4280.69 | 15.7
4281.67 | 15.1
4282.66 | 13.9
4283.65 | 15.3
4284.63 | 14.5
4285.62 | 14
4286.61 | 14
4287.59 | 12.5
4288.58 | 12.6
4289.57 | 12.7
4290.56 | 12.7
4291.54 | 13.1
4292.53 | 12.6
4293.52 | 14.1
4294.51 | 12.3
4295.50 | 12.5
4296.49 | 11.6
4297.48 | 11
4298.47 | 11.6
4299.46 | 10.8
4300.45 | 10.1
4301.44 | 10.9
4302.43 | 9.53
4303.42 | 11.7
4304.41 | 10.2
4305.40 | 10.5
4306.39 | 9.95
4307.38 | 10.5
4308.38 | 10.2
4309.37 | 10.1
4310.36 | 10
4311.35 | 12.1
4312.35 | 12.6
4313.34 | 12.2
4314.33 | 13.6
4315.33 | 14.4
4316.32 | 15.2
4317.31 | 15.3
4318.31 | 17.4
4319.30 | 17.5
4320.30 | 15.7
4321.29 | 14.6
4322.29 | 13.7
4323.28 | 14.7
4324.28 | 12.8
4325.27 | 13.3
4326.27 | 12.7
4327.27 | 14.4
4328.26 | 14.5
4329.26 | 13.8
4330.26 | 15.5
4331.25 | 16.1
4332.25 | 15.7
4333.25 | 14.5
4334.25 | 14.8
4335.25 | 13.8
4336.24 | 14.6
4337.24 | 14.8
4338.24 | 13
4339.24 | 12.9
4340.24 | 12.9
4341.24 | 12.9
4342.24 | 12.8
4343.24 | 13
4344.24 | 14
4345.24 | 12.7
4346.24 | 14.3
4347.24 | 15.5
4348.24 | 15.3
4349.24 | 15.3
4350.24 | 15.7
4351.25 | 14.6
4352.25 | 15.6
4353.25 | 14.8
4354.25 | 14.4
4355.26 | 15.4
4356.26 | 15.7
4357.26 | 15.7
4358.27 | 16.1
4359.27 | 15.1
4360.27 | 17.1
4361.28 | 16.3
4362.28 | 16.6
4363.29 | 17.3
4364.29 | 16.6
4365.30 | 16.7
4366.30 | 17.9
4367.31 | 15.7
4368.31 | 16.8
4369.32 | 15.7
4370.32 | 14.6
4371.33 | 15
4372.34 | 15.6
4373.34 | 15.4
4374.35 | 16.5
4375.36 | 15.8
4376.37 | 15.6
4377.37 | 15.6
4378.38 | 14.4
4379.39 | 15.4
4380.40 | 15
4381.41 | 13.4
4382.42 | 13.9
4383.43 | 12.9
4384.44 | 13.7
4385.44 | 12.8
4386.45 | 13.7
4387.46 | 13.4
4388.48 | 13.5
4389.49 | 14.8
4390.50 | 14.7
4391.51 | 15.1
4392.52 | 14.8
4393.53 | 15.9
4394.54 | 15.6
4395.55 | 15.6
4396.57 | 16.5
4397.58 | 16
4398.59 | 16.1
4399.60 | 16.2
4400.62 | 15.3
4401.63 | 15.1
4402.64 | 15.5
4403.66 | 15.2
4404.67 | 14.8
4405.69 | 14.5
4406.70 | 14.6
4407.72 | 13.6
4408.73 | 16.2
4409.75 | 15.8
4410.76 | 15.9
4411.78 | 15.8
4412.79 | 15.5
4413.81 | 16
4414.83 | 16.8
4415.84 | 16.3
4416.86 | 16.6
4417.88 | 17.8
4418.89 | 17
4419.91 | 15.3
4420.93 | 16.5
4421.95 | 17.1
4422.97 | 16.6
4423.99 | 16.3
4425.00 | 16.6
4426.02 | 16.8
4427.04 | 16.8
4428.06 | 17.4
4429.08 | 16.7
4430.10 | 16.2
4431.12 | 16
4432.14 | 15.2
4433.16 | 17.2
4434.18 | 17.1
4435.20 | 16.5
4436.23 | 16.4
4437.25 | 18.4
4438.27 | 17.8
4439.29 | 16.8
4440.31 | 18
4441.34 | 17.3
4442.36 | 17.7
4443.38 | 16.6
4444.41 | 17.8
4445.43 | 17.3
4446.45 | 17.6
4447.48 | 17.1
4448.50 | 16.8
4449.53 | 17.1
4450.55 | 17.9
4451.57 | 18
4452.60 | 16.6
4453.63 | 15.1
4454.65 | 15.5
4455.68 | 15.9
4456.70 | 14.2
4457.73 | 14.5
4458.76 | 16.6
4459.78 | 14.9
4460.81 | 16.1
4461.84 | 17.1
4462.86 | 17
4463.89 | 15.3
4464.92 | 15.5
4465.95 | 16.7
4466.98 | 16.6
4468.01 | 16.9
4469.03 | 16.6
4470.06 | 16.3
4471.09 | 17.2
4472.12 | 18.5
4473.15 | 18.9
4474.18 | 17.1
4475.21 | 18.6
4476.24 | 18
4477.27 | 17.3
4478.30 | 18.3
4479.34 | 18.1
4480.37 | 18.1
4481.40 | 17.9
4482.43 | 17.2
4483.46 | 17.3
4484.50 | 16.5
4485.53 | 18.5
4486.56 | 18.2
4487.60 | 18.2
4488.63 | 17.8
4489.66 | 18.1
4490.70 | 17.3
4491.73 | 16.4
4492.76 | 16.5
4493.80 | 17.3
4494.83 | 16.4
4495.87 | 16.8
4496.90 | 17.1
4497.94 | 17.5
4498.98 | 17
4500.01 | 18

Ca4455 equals 1.2 Angstrom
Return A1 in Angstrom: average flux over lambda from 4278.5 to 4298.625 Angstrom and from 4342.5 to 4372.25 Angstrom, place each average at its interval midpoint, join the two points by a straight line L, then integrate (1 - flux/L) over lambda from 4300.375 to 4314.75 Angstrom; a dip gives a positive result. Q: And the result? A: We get 3.1 Angstrom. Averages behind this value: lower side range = 13.4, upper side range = 15.5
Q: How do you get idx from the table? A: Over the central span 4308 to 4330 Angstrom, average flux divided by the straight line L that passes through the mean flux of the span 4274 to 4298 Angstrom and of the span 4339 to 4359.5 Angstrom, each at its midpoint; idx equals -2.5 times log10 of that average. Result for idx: 0.02 mag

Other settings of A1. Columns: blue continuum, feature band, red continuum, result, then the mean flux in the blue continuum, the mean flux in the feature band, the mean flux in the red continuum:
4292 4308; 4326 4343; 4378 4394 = -2.3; 11.2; 14.1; 14.2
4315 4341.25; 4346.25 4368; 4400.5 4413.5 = -1.6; 14.5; 15.9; 15.2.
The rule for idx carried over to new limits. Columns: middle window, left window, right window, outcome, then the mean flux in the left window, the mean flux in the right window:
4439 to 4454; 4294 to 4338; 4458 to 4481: -0.048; 13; 17.1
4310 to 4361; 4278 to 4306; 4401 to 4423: -0.046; 12.7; 15.8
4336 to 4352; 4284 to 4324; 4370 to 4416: -0.022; 12.6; 15.1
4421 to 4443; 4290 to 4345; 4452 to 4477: -0.077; 13.1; 16.5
